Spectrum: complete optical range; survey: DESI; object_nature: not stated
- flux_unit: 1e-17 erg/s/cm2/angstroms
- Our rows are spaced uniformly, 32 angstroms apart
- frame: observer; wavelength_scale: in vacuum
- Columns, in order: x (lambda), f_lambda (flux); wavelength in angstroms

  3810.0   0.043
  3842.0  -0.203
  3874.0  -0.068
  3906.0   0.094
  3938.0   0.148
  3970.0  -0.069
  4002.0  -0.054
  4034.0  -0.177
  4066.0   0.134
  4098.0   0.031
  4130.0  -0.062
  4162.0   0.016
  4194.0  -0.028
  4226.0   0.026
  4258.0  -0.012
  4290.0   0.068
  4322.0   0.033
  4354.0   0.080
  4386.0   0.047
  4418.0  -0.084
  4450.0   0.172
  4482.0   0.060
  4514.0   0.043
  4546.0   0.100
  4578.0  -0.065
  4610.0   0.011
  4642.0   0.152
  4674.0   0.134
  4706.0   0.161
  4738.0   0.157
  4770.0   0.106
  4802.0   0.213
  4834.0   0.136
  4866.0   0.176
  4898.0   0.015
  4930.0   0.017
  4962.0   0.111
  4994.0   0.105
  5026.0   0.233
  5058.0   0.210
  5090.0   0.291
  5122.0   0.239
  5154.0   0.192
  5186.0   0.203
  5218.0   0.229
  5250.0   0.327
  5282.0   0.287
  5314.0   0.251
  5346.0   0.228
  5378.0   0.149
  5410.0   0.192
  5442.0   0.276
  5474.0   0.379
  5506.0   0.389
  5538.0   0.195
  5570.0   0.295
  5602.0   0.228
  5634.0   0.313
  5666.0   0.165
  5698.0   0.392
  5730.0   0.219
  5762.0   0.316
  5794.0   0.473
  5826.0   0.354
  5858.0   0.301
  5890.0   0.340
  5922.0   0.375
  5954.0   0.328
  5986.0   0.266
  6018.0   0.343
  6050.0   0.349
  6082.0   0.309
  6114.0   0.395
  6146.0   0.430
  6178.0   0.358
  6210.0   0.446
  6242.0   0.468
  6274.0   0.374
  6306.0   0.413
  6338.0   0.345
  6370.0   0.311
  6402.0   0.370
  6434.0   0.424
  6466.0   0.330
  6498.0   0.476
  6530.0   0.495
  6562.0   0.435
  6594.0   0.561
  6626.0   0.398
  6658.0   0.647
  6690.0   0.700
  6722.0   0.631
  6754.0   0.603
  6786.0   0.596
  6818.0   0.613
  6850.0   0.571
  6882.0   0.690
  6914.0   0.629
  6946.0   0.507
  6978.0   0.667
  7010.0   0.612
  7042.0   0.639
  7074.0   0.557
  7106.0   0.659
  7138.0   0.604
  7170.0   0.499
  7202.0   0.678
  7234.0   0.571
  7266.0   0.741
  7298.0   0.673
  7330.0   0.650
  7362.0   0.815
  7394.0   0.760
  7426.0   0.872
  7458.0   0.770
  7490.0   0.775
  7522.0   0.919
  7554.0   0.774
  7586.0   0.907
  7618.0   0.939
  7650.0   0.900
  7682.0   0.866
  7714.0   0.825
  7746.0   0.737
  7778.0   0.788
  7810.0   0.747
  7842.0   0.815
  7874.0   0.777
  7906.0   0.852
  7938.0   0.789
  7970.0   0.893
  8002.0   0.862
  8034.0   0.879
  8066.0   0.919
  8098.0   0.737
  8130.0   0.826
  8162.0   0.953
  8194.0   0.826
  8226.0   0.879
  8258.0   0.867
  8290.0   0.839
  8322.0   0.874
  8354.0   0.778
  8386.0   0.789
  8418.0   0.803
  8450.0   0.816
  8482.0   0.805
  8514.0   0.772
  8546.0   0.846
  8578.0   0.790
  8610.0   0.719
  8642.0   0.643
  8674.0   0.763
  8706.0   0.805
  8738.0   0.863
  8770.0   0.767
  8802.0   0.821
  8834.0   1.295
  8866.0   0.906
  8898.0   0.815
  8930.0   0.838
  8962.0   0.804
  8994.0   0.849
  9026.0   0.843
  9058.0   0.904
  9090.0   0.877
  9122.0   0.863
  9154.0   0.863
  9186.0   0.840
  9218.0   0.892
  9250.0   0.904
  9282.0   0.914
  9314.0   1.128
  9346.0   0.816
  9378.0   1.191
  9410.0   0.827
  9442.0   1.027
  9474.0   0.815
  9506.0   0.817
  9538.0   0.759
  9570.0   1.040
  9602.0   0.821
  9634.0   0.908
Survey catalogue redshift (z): 0.67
